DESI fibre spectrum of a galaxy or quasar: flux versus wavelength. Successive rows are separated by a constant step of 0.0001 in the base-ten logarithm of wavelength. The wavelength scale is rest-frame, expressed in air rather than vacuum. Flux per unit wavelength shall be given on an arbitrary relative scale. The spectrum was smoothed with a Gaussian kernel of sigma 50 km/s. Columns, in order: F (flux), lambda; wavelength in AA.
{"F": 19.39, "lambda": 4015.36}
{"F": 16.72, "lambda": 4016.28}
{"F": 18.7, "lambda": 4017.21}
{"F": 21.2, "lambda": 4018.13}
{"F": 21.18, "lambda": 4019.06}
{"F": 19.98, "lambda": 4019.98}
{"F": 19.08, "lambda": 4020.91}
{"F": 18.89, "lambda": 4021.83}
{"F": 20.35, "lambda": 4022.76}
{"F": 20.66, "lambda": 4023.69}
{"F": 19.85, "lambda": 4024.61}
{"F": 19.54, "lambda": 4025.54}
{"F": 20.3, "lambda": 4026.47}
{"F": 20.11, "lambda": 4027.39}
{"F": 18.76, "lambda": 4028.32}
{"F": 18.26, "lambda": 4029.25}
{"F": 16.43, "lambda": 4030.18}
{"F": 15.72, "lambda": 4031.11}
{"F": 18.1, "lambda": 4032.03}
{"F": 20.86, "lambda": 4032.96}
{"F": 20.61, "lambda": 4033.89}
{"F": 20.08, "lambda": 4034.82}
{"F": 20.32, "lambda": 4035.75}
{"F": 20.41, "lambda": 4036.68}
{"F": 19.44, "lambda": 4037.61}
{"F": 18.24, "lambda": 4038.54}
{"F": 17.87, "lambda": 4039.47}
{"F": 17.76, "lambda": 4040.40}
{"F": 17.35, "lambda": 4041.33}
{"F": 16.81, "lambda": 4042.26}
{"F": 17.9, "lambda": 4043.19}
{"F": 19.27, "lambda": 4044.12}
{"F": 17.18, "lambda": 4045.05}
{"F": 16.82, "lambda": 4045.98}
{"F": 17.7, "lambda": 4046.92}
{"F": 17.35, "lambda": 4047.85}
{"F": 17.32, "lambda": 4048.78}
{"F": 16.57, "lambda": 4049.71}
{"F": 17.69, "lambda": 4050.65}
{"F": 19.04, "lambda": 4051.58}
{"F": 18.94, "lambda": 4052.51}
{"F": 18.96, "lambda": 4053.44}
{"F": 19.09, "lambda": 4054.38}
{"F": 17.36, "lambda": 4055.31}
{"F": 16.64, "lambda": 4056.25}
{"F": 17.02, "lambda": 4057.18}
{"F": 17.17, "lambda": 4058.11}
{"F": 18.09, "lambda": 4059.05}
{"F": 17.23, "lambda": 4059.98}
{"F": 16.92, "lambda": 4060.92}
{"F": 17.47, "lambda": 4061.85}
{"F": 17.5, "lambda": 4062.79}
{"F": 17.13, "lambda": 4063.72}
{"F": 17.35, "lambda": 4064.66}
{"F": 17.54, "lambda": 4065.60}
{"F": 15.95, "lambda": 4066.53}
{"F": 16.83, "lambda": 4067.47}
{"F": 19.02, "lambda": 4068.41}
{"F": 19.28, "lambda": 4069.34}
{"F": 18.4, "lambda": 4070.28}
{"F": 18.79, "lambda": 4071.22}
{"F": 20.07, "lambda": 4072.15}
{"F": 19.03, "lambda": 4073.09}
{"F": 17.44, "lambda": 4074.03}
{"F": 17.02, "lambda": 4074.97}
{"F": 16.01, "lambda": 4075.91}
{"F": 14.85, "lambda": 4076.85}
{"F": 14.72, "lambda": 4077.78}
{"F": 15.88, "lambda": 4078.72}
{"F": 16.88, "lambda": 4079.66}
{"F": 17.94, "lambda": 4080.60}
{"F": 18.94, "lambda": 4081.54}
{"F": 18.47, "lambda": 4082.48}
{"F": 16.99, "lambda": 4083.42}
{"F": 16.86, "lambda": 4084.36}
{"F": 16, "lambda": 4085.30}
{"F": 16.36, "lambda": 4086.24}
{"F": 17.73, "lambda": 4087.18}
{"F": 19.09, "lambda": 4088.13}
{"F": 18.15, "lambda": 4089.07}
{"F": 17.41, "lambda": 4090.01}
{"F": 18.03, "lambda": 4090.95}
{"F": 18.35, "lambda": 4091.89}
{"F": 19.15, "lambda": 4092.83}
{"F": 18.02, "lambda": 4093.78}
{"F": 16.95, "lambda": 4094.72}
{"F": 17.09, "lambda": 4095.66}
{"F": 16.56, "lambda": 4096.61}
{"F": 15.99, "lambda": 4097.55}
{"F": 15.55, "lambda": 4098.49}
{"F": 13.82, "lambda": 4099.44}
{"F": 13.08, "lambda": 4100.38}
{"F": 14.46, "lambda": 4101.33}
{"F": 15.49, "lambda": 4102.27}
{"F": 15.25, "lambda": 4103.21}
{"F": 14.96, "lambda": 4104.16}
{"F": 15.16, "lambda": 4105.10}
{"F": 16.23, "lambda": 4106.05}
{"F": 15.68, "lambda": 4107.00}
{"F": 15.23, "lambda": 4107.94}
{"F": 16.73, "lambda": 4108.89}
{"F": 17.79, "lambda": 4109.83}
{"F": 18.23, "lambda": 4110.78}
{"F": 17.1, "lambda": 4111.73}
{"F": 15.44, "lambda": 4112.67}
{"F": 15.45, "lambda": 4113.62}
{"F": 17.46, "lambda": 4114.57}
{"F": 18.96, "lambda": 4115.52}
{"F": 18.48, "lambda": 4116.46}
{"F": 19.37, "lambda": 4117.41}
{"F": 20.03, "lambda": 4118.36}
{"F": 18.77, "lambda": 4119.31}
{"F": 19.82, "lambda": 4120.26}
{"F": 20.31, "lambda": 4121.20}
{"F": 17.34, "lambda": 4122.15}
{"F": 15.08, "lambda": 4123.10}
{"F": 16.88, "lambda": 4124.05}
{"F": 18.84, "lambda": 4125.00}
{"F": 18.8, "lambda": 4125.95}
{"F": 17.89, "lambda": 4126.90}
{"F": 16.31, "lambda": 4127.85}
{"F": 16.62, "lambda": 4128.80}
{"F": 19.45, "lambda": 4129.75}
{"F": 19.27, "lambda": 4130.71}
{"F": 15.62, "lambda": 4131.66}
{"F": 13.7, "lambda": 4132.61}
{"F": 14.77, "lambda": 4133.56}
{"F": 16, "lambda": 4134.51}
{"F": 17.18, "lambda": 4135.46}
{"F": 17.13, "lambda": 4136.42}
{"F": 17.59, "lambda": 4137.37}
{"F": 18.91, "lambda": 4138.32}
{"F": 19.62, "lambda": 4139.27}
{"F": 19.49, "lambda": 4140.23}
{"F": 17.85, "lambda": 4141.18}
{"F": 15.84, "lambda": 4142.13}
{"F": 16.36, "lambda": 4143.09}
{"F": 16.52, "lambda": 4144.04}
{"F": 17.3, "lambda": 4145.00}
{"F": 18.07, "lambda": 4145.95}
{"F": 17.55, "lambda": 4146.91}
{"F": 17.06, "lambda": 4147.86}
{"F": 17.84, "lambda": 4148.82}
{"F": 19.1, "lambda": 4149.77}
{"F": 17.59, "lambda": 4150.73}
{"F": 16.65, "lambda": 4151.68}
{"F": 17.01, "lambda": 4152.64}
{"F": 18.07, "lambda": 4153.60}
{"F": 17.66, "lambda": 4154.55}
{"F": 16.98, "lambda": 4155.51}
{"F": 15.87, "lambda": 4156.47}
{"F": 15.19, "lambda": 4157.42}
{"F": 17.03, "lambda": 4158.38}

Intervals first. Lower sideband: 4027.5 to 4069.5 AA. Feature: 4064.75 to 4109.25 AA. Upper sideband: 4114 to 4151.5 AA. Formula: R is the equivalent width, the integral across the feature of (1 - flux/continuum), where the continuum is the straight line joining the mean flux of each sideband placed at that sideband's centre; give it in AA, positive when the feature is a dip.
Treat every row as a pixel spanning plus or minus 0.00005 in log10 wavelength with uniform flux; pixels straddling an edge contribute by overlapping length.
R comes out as 2.4 AA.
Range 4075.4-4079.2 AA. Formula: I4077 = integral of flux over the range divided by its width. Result 15.4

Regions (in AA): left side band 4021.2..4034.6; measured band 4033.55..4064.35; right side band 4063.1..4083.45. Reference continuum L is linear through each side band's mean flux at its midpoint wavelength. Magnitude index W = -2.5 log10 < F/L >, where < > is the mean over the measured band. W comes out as 0.02 mag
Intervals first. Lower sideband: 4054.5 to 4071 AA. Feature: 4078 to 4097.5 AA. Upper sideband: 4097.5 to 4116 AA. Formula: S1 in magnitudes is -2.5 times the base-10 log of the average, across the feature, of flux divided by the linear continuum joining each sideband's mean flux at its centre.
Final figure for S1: -0.06 mag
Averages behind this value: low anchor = 17.5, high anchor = 15.9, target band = 17.5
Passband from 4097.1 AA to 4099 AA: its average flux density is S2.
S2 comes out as 15.7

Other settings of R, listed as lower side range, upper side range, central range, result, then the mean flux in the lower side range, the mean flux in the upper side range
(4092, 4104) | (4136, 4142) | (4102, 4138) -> 0.21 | 16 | 18.3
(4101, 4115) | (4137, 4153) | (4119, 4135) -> -0.47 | 16.1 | 17.7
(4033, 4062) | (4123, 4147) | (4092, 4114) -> 1.86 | 18.1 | 17.3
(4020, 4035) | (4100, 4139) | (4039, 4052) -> 0.82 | 19.2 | 17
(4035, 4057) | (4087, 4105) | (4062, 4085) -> -0.27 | 18.1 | 16.5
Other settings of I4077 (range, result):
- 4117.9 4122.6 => 19.3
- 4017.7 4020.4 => 20.8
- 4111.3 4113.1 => 16.3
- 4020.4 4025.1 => 19.8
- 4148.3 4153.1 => 17.6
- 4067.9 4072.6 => 19.1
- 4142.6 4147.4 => 17.1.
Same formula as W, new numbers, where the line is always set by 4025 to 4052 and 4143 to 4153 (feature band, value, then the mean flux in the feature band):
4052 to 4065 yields 0.04 mag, 17.6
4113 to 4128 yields -0.03 mag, 18.1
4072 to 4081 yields 0.07 mag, 16.9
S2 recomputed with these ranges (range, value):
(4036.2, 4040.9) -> 18.7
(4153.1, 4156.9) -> 17.1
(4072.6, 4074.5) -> 18.2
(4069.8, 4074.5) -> 18.7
